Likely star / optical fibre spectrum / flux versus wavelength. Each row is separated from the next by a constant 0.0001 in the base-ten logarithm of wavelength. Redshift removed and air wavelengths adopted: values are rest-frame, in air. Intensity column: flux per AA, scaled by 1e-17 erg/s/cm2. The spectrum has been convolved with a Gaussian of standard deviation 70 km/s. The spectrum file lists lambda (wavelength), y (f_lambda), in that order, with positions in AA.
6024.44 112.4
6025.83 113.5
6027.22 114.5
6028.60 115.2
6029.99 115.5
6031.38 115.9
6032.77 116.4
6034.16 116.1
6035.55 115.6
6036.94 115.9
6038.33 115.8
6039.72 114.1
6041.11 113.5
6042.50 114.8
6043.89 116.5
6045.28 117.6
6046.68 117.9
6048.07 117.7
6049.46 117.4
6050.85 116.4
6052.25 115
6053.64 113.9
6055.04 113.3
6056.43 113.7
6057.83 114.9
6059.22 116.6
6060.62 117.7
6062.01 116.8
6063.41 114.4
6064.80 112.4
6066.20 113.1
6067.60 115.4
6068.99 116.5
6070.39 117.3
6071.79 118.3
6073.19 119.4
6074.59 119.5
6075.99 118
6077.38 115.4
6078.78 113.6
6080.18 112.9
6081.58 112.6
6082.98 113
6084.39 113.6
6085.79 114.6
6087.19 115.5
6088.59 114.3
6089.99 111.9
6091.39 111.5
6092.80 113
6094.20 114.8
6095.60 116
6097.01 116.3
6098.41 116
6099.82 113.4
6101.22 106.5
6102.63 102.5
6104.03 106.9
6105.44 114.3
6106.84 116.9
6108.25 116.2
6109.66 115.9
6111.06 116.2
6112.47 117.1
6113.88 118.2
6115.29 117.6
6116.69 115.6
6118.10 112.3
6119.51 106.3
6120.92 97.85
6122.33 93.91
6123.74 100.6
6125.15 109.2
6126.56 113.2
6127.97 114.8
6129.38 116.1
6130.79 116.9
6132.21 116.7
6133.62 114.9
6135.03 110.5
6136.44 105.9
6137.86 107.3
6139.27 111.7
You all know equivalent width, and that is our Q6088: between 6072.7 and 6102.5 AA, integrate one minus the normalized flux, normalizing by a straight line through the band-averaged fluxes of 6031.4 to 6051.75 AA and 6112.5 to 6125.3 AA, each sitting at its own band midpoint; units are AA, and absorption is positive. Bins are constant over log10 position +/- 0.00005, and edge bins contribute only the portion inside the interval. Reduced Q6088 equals -0.70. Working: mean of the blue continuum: 116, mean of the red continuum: 108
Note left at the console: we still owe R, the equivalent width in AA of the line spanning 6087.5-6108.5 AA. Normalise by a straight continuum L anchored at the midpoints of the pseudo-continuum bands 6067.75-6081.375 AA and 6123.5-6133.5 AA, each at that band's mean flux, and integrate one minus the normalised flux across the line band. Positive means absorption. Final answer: 0.4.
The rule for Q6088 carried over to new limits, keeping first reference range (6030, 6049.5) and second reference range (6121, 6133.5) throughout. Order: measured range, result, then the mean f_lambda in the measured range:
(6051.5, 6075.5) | -0.3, 116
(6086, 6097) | -0.2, 114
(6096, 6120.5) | -0.5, 113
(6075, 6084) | -0.1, 114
